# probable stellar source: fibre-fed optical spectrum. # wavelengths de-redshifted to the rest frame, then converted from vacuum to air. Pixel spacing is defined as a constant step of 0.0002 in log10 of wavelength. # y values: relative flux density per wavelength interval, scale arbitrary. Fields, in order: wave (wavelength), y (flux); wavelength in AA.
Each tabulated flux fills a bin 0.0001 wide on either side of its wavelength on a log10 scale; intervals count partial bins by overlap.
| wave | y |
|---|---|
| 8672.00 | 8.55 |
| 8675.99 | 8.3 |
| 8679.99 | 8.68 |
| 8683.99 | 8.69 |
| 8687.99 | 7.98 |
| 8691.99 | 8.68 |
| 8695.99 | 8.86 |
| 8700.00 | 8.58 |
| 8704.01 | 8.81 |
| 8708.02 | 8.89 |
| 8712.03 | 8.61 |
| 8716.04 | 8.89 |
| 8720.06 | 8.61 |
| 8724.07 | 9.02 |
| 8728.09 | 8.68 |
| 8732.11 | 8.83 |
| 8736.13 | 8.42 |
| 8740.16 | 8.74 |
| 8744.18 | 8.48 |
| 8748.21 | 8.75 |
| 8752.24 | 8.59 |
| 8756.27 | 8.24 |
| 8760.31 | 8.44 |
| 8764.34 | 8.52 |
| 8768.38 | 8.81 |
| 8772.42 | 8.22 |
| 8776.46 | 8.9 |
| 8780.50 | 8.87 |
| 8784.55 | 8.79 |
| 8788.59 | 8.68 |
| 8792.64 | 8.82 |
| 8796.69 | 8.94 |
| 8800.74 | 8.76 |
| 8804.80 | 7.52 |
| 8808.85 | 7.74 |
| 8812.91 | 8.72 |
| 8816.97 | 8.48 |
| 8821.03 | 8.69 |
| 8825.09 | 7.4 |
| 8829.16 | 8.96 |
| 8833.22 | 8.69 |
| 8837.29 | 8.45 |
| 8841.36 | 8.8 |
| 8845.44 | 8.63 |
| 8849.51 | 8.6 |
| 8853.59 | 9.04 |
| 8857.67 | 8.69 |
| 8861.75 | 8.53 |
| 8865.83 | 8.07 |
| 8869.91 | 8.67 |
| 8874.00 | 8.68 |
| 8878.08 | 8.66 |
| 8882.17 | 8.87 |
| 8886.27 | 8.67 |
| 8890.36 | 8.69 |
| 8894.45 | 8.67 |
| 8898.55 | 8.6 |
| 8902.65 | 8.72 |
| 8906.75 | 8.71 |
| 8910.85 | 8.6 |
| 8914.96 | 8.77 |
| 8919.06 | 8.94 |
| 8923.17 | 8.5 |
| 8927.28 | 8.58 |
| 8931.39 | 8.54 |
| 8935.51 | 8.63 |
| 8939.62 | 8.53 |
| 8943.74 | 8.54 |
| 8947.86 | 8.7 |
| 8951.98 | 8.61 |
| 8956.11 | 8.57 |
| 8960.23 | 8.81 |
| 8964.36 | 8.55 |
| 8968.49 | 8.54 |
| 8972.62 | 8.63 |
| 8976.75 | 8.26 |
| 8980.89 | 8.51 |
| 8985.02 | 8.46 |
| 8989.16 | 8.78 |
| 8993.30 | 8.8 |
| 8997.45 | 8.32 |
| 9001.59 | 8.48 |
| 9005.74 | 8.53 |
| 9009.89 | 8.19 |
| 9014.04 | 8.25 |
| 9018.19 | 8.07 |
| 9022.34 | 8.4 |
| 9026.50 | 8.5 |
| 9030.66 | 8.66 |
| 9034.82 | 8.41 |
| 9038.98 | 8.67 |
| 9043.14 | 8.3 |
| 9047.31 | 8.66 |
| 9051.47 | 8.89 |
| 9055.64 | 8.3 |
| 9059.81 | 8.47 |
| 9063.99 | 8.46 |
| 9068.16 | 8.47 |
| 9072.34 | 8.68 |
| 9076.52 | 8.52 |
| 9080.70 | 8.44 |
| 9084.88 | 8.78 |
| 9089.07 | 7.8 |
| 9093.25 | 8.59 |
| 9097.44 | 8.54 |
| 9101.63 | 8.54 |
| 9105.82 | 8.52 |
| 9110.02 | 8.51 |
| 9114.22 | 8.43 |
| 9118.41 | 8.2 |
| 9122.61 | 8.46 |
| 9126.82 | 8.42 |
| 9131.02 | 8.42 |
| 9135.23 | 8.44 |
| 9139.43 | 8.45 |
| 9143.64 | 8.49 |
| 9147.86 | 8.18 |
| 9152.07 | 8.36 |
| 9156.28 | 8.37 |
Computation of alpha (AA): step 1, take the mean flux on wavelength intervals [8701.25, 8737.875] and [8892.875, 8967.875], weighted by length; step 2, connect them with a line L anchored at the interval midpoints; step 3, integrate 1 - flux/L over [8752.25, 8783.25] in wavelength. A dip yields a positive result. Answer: 0.5 AA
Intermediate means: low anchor 8.75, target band 8.58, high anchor 8.64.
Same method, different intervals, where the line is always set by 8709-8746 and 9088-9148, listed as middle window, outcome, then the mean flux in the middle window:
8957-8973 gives -0.2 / 8.63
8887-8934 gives -0.5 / 8.67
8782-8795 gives -0.2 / 8.77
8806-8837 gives 1.0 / 8.37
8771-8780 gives 0.0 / 8.64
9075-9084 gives -0.1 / 8.52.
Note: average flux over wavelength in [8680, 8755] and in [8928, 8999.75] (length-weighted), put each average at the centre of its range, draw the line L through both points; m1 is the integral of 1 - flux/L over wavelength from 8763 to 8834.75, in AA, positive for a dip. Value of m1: 0.9 AA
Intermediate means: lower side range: 8.67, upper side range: 8.57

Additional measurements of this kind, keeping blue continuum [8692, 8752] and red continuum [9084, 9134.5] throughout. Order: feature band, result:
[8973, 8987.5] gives 0.1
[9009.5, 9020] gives 0.4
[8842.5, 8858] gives -0.2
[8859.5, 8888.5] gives 0.0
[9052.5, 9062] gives 0.0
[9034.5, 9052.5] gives -0.2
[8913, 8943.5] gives -0.3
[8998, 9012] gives 0.2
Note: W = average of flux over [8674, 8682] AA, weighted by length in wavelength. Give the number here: 8.48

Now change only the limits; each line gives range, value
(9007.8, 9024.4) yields 8.23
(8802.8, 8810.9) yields 7.64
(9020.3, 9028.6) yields 8.44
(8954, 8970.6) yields 8.62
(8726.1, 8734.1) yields 8.76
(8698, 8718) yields 8.76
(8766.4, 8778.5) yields 8.64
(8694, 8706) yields 8.74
